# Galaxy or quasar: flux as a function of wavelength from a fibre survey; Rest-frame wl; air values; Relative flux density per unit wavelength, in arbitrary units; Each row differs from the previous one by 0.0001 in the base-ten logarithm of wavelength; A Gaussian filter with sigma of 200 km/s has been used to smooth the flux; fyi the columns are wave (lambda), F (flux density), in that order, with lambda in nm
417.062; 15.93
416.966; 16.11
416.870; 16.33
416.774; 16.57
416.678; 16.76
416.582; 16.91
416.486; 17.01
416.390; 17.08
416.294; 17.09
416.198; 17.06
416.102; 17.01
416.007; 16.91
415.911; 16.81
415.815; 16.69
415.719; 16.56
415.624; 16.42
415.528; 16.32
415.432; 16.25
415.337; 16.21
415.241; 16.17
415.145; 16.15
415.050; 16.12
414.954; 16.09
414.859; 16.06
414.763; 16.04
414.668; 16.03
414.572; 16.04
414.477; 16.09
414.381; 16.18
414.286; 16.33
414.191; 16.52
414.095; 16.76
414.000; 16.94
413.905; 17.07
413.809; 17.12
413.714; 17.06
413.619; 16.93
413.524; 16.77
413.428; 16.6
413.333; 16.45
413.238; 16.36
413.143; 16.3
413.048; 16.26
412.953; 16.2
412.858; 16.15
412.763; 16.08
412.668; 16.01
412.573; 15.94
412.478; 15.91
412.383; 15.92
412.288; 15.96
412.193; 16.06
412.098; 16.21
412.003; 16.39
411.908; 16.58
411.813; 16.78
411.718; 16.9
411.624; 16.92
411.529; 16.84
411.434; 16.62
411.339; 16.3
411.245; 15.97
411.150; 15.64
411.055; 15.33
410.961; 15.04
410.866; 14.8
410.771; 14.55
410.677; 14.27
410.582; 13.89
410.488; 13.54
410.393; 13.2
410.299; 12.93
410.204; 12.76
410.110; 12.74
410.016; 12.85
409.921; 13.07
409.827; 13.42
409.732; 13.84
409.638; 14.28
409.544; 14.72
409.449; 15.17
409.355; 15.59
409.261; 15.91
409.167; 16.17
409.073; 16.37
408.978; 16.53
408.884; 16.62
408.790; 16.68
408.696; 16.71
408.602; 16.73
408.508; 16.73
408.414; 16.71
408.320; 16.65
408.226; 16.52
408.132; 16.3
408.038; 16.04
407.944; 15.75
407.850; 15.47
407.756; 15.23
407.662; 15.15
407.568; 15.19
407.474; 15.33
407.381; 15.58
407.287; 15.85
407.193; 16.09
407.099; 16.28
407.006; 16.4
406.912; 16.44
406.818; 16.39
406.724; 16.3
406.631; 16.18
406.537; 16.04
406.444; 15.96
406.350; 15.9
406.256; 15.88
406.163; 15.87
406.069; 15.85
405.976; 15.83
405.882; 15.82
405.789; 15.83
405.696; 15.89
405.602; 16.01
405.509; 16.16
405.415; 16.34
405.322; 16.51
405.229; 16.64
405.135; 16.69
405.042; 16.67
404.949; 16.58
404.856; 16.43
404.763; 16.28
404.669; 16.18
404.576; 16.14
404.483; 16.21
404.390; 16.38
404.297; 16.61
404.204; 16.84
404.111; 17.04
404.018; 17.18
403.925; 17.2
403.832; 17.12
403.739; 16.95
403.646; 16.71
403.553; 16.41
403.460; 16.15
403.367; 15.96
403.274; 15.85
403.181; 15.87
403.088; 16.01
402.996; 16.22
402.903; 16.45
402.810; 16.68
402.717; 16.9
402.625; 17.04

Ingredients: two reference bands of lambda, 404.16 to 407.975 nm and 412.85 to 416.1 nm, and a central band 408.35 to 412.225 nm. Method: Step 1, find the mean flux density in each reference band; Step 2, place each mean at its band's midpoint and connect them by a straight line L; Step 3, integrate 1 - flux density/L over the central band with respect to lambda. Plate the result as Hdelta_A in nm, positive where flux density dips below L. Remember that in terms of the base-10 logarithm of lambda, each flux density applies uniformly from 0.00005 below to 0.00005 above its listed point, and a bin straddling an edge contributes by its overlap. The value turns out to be 0.224 nm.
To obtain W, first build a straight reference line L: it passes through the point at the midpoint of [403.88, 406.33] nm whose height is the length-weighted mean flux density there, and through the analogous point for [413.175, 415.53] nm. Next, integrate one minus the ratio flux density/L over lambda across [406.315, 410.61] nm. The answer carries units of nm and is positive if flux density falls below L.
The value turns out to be 0.26 nm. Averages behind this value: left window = 16.3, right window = 16.4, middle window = 15.4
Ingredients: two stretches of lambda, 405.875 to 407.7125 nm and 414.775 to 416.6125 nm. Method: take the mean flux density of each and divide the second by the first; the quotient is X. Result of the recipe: 1.04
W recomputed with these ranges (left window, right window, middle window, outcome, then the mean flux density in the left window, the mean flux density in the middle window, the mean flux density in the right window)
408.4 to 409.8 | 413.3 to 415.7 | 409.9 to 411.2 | 0.17 nm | 15.9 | 13.9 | 16.4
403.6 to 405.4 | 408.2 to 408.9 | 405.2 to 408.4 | 0.13 nm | 16.7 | 16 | 16.7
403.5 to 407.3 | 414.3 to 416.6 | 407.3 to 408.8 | 0.03 nm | 16.3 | 16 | 16.5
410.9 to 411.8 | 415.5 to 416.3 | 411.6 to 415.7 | 0.03 nm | 16.2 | 16.4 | 16.8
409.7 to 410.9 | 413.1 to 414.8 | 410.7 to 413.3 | -0.20 nm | 13.5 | 16.1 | 16.5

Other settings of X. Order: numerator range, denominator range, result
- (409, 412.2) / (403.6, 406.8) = 0.92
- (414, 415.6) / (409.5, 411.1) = 1.17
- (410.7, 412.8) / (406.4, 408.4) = 1.00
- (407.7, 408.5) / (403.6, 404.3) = 0.95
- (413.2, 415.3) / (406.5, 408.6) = 1.03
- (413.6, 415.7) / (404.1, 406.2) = 1.01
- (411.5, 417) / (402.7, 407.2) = 1.01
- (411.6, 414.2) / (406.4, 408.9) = 1.02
